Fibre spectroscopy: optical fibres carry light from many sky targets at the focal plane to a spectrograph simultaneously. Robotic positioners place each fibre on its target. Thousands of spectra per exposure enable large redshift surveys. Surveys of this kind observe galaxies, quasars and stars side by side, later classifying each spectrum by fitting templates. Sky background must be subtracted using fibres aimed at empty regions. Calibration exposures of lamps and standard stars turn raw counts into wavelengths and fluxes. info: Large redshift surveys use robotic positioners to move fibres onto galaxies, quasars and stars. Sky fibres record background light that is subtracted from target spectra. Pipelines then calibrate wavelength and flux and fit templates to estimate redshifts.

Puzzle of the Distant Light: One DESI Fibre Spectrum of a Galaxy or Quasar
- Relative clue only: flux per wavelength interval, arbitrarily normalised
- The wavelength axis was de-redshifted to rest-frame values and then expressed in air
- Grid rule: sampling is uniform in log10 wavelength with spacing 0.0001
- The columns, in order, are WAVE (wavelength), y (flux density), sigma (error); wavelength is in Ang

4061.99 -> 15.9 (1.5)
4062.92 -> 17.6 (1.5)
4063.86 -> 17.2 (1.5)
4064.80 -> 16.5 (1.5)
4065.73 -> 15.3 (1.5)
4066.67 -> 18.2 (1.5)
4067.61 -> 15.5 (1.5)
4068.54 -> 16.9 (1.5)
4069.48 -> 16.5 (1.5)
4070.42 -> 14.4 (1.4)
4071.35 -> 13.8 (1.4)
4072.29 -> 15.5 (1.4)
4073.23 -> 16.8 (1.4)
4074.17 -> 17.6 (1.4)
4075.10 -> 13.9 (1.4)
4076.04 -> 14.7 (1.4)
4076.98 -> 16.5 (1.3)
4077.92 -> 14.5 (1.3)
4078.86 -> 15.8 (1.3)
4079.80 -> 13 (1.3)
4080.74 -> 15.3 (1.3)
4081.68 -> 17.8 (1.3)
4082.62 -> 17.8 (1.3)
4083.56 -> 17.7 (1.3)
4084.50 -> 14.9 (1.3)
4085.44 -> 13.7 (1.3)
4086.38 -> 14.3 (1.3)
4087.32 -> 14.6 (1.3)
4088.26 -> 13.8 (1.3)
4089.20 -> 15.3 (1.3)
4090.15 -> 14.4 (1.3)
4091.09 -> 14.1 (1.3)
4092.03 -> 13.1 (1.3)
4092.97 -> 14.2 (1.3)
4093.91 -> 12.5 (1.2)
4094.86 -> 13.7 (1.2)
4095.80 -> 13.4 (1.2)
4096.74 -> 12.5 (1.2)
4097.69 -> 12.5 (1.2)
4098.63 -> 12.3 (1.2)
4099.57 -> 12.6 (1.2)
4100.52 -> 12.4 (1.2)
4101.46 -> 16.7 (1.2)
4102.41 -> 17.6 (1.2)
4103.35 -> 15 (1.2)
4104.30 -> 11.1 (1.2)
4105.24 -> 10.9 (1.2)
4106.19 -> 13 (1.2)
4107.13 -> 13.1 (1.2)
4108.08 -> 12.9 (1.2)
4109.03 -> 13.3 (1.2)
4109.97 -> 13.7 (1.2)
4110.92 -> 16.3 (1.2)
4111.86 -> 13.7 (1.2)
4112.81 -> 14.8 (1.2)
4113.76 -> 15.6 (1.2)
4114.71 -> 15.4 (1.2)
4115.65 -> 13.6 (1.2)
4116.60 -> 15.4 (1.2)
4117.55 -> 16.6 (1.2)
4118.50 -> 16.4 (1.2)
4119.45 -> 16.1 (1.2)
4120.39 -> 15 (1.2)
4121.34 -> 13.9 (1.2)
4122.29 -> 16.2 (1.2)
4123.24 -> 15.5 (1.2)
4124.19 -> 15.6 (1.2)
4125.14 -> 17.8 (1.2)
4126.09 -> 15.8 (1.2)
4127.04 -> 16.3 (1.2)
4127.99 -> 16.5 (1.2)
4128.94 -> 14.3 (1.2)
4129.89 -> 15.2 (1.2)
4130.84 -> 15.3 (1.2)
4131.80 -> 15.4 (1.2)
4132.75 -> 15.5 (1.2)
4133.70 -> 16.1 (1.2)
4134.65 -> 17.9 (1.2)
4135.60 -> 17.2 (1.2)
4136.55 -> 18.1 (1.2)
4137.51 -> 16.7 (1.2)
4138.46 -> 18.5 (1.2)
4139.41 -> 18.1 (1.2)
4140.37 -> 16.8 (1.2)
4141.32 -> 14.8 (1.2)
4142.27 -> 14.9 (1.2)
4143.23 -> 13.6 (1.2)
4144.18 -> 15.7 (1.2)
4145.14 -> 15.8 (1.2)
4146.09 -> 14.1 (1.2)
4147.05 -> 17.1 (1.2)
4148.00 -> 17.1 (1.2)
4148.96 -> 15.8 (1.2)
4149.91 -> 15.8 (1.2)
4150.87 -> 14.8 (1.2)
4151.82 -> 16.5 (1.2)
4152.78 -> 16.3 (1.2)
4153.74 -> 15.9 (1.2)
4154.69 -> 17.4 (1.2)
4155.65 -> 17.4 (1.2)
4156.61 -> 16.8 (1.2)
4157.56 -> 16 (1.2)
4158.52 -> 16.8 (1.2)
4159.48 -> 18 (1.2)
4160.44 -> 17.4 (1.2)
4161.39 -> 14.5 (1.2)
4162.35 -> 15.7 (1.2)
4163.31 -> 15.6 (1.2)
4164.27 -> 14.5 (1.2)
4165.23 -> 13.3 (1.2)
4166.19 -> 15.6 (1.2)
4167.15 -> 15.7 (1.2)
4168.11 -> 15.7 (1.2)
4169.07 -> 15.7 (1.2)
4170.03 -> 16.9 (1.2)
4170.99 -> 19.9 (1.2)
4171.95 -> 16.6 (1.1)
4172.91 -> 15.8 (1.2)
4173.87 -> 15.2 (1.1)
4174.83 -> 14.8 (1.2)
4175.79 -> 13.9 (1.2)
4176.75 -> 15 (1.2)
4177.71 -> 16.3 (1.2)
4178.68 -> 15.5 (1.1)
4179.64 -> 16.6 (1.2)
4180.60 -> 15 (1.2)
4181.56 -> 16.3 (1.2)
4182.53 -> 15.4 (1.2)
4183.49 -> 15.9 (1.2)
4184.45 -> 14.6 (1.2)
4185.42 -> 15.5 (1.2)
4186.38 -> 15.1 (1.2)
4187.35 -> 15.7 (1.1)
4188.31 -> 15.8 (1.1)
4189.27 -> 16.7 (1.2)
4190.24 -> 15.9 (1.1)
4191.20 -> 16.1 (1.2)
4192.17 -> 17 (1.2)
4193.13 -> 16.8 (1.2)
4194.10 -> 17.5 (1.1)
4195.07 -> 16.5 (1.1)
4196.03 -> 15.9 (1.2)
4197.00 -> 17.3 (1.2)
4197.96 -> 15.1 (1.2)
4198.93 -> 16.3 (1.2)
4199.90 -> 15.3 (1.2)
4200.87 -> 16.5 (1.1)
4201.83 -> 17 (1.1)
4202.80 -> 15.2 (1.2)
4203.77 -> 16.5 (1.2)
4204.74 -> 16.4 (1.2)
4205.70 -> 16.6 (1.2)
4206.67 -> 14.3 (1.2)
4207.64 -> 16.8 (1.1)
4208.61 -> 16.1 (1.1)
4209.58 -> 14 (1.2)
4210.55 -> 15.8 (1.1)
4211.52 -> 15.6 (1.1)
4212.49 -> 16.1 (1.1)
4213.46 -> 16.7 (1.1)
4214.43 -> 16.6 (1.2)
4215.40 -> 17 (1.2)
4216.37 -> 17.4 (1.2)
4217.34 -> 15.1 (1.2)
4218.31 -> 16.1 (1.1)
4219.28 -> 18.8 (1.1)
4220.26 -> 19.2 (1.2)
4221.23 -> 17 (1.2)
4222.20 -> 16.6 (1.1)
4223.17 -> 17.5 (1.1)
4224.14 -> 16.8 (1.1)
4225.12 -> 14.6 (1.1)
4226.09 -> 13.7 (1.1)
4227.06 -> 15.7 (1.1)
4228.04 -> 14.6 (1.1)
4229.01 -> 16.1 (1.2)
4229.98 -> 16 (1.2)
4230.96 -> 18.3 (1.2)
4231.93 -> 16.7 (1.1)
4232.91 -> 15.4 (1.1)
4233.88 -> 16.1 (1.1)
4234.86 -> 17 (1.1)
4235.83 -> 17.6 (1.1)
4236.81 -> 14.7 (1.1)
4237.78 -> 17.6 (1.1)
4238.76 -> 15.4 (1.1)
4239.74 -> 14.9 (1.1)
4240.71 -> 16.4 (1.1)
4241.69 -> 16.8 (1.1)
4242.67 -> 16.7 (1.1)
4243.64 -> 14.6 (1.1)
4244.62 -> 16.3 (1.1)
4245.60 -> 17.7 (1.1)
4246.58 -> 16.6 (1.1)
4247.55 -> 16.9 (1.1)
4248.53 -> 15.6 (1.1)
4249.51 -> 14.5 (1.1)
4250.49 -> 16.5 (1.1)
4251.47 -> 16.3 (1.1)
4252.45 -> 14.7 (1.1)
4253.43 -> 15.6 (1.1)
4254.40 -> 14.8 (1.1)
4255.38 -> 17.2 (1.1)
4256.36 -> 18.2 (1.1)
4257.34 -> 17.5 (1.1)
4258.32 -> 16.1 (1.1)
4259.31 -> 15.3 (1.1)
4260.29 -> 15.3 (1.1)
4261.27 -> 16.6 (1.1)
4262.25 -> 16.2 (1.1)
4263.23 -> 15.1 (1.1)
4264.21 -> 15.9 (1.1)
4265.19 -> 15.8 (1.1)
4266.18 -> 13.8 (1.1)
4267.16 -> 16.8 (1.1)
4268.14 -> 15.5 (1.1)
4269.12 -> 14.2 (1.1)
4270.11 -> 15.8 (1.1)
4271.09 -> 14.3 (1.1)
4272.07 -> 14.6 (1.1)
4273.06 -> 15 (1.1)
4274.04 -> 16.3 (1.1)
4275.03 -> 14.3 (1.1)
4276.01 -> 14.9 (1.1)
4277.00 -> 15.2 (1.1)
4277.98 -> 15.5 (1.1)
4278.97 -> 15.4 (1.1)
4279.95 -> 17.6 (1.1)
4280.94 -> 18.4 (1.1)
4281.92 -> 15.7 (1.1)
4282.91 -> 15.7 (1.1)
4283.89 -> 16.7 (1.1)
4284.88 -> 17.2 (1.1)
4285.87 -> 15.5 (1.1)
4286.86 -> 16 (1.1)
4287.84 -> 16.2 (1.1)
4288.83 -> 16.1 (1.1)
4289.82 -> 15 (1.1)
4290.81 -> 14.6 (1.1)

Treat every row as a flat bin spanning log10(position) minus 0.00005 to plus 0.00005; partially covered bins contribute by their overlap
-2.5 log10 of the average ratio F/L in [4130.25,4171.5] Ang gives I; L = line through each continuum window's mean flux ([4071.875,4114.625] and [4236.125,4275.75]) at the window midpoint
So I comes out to -0.09 mag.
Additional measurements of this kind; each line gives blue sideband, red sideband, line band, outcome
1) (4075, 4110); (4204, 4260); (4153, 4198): -0.04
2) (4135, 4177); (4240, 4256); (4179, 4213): 0.01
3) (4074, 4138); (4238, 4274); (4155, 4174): -0.06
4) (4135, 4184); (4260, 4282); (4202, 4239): -0.03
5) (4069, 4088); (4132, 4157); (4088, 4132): 0.10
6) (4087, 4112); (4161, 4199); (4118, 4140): -0.13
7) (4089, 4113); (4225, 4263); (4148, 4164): -0.12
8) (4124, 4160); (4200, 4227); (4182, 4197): 0.01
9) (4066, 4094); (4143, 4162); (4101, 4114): 0.11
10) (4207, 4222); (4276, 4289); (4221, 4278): 0.03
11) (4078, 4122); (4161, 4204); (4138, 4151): -0.05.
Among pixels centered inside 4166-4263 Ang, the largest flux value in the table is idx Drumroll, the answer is 19.9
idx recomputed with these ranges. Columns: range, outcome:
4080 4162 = 18.5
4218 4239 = 19.2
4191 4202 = 17.5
